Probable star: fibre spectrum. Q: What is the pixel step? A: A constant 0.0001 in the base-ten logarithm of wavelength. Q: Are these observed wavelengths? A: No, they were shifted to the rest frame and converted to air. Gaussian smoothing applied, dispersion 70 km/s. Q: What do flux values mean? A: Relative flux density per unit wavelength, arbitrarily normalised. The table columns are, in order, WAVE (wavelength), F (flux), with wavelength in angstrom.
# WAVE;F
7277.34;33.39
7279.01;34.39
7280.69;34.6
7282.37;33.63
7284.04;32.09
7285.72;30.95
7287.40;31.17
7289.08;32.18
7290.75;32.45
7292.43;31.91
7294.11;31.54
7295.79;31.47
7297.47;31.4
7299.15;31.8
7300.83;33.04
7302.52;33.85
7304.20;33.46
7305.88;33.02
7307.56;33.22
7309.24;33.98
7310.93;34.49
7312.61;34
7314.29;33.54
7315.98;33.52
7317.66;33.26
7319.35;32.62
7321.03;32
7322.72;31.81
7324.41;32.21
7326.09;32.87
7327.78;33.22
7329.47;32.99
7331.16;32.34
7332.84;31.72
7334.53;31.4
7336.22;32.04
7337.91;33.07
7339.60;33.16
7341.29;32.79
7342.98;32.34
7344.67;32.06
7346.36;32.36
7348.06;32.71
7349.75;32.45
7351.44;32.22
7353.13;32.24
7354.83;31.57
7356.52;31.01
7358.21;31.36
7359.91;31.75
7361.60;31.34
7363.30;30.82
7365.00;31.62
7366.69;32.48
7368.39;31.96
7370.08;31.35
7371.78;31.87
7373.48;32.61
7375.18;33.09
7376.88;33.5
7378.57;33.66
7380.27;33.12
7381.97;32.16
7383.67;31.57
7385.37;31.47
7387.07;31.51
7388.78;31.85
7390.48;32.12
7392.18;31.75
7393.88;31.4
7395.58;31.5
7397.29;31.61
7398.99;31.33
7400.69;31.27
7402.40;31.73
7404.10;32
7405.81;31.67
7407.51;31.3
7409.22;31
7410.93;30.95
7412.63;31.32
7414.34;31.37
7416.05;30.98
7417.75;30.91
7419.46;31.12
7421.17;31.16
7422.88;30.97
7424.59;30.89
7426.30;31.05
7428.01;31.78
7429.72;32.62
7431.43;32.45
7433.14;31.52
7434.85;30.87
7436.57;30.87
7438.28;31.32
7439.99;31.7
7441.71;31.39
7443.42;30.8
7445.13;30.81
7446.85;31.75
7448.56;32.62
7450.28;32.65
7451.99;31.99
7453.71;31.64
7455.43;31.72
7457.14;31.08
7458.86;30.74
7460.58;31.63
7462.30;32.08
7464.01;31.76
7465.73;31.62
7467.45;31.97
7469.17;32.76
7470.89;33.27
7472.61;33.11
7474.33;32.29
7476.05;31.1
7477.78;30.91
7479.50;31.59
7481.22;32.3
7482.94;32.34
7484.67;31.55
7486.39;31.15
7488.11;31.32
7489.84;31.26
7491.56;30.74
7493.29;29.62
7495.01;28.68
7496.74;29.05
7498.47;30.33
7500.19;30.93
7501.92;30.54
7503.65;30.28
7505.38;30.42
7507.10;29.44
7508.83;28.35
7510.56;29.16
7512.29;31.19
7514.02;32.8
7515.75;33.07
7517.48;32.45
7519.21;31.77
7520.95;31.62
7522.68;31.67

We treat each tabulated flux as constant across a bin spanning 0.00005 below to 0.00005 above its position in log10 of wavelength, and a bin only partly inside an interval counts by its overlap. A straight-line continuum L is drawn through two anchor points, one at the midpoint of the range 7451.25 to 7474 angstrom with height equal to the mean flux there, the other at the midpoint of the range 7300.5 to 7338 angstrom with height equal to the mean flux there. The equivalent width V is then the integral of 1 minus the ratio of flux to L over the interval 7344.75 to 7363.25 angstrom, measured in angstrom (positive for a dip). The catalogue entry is 0.5 angstrom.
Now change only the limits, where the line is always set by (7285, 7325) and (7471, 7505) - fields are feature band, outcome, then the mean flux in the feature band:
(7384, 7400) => 0.1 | 31.6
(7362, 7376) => 0.1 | 31.9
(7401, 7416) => 0.2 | 31.4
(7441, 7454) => -0.1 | 31.7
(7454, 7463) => 0.0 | 31.4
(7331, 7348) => 0.0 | 32.3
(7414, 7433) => 0.1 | 31.4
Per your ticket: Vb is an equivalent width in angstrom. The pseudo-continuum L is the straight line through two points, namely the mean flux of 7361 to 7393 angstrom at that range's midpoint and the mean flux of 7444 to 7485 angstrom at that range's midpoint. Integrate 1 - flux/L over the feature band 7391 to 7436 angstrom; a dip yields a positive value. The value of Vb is 0.8 angstrom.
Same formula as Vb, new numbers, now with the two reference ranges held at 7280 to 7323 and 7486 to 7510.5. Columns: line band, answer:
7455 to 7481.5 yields -1.2 angstrom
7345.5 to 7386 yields -0.3 angstrom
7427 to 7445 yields -0.3 angstrom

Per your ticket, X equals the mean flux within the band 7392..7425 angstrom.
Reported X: 31.3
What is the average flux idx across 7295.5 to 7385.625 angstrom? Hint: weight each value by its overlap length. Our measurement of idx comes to 32.5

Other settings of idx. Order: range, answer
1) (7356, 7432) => 31.7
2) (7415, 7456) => 31.5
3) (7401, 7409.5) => 31.5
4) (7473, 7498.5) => 31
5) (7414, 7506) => 31.4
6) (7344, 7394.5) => 32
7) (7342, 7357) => 32.1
